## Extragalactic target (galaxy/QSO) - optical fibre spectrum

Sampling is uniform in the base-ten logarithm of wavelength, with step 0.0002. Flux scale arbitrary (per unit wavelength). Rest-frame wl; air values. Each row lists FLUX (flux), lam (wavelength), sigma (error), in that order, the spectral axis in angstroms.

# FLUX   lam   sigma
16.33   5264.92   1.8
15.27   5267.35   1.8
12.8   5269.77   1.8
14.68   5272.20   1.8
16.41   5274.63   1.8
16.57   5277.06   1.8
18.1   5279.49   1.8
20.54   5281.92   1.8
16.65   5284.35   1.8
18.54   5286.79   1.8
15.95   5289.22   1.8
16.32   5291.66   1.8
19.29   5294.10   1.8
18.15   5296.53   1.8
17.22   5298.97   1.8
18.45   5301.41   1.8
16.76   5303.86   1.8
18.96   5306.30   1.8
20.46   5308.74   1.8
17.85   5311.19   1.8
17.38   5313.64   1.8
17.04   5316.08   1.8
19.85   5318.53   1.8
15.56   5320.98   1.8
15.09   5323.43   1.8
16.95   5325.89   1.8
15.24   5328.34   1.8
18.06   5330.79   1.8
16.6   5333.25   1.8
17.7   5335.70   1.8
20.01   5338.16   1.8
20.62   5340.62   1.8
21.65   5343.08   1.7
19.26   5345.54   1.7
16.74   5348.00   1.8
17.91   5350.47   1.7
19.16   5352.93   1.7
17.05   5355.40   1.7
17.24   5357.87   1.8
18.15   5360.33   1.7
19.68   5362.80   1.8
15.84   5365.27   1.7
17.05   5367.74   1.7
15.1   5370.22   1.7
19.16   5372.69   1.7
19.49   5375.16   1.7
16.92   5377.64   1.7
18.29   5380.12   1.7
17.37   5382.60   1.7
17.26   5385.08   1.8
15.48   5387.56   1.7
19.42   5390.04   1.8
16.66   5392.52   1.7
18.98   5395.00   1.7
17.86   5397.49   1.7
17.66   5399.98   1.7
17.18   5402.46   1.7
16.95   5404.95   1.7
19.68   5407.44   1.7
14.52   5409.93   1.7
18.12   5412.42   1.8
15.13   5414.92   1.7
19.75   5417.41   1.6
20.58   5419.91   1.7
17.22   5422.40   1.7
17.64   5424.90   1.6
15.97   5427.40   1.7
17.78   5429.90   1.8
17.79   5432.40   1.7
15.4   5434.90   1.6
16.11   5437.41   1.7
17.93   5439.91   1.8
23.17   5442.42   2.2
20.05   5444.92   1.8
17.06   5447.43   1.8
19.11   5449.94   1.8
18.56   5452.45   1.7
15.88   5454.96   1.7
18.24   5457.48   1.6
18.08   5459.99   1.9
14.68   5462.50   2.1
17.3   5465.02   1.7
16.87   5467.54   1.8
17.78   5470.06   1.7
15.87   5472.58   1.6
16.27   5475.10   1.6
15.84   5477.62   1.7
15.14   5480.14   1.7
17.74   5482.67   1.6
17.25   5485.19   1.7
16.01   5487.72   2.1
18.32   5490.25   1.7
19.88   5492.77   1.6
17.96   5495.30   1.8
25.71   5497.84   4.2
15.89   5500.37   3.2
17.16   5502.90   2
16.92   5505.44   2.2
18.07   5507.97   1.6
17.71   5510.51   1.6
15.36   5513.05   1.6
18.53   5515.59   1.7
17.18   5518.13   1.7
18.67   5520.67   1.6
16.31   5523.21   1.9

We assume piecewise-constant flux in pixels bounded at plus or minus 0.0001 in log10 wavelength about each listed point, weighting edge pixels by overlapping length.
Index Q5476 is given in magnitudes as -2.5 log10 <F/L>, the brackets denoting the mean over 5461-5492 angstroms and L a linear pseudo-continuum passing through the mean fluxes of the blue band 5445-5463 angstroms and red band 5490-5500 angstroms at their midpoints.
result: 0.15 mag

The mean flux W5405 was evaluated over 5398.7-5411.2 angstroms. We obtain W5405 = 17.2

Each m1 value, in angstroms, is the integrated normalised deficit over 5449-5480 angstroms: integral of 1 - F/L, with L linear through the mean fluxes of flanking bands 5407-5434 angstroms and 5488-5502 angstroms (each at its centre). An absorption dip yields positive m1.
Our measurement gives 2.7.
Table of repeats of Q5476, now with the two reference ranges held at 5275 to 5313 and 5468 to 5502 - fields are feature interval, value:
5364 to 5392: 0.03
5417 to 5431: -0.02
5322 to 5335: 0.09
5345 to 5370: 0.01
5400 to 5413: 0.03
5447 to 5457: 0.00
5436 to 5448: -0.07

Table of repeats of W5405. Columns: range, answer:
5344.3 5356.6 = 18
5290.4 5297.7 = 17.9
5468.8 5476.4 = 16.6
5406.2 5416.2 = 16.9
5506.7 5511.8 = 17.9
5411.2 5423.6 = 18.2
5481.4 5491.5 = 17.3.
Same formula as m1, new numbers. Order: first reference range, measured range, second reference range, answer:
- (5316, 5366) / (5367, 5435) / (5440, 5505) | 1.2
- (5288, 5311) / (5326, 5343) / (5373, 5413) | -0.4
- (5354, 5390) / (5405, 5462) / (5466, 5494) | -2.1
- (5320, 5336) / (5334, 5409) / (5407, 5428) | -4.7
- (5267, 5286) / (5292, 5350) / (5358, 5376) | -3.1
